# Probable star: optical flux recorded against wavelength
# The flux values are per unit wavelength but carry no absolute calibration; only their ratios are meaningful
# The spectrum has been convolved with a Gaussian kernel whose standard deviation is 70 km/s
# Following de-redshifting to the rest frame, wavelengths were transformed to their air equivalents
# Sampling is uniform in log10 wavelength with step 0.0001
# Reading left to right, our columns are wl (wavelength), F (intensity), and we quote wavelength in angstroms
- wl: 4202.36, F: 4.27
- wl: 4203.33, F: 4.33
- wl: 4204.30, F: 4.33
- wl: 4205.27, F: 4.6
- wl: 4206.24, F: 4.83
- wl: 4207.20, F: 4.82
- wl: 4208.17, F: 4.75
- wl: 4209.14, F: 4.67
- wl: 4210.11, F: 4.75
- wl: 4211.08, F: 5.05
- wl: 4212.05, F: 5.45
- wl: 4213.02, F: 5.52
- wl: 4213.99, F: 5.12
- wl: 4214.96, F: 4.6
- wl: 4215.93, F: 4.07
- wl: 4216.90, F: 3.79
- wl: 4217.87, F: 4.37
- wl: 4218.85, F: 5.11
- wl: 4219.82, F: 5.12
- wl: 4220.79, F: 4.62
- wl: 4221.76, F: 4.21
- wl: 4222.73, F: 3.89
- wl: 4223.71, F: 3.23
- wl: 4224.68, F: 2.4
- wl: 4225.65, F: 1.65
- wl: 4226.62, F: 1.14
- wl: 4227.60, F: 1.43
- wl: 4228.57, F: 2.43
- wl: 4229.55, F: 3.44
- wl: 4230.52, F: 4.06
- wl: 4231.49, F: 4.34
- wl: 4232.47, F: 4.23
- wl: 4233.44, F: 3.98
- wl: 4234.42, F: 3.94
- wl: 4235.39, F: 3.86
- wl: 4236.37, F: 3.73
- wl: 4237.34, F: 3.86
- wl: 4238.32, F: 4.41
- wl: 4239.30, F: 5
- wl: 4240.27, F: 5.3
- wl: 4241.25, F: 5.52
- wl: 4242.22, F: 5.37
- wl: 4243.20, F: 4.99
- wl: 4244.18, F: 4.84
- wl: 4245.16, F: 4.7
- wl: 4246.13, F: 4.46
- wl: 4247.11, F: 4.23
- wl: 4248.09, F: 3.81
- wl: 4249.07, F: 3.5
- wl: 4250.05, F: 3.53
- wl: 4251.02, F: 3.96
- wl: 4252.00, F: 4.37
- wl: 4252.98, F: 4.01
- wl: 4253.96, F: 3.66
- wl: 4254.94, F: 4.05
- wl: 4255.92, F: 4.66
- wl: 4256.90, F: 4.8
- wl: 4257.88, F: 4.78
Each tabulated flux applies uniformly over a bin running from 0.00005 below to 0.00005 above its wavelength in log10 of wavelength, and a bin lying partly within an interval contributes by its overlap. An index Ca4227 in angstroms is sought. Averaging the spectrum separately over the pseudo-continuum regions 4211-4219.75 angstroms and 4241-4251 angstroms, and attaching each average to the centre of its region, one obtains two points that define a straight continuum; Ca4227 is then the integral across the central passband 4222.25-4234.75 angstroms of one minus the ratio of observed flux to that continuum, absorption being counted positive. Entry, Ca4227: 4.2 angstroms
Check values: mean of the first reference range 4.79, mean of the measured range 3.08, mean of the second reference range 4.45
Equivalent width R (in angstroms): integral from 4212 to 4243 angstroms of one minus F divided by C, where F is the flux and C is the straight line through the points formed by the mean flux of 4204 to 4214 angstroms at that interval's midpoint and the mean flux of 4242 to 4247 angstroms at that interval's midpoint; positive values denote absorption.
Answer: 5.2 angstroms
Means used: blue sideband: 4.9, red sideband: 4.79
